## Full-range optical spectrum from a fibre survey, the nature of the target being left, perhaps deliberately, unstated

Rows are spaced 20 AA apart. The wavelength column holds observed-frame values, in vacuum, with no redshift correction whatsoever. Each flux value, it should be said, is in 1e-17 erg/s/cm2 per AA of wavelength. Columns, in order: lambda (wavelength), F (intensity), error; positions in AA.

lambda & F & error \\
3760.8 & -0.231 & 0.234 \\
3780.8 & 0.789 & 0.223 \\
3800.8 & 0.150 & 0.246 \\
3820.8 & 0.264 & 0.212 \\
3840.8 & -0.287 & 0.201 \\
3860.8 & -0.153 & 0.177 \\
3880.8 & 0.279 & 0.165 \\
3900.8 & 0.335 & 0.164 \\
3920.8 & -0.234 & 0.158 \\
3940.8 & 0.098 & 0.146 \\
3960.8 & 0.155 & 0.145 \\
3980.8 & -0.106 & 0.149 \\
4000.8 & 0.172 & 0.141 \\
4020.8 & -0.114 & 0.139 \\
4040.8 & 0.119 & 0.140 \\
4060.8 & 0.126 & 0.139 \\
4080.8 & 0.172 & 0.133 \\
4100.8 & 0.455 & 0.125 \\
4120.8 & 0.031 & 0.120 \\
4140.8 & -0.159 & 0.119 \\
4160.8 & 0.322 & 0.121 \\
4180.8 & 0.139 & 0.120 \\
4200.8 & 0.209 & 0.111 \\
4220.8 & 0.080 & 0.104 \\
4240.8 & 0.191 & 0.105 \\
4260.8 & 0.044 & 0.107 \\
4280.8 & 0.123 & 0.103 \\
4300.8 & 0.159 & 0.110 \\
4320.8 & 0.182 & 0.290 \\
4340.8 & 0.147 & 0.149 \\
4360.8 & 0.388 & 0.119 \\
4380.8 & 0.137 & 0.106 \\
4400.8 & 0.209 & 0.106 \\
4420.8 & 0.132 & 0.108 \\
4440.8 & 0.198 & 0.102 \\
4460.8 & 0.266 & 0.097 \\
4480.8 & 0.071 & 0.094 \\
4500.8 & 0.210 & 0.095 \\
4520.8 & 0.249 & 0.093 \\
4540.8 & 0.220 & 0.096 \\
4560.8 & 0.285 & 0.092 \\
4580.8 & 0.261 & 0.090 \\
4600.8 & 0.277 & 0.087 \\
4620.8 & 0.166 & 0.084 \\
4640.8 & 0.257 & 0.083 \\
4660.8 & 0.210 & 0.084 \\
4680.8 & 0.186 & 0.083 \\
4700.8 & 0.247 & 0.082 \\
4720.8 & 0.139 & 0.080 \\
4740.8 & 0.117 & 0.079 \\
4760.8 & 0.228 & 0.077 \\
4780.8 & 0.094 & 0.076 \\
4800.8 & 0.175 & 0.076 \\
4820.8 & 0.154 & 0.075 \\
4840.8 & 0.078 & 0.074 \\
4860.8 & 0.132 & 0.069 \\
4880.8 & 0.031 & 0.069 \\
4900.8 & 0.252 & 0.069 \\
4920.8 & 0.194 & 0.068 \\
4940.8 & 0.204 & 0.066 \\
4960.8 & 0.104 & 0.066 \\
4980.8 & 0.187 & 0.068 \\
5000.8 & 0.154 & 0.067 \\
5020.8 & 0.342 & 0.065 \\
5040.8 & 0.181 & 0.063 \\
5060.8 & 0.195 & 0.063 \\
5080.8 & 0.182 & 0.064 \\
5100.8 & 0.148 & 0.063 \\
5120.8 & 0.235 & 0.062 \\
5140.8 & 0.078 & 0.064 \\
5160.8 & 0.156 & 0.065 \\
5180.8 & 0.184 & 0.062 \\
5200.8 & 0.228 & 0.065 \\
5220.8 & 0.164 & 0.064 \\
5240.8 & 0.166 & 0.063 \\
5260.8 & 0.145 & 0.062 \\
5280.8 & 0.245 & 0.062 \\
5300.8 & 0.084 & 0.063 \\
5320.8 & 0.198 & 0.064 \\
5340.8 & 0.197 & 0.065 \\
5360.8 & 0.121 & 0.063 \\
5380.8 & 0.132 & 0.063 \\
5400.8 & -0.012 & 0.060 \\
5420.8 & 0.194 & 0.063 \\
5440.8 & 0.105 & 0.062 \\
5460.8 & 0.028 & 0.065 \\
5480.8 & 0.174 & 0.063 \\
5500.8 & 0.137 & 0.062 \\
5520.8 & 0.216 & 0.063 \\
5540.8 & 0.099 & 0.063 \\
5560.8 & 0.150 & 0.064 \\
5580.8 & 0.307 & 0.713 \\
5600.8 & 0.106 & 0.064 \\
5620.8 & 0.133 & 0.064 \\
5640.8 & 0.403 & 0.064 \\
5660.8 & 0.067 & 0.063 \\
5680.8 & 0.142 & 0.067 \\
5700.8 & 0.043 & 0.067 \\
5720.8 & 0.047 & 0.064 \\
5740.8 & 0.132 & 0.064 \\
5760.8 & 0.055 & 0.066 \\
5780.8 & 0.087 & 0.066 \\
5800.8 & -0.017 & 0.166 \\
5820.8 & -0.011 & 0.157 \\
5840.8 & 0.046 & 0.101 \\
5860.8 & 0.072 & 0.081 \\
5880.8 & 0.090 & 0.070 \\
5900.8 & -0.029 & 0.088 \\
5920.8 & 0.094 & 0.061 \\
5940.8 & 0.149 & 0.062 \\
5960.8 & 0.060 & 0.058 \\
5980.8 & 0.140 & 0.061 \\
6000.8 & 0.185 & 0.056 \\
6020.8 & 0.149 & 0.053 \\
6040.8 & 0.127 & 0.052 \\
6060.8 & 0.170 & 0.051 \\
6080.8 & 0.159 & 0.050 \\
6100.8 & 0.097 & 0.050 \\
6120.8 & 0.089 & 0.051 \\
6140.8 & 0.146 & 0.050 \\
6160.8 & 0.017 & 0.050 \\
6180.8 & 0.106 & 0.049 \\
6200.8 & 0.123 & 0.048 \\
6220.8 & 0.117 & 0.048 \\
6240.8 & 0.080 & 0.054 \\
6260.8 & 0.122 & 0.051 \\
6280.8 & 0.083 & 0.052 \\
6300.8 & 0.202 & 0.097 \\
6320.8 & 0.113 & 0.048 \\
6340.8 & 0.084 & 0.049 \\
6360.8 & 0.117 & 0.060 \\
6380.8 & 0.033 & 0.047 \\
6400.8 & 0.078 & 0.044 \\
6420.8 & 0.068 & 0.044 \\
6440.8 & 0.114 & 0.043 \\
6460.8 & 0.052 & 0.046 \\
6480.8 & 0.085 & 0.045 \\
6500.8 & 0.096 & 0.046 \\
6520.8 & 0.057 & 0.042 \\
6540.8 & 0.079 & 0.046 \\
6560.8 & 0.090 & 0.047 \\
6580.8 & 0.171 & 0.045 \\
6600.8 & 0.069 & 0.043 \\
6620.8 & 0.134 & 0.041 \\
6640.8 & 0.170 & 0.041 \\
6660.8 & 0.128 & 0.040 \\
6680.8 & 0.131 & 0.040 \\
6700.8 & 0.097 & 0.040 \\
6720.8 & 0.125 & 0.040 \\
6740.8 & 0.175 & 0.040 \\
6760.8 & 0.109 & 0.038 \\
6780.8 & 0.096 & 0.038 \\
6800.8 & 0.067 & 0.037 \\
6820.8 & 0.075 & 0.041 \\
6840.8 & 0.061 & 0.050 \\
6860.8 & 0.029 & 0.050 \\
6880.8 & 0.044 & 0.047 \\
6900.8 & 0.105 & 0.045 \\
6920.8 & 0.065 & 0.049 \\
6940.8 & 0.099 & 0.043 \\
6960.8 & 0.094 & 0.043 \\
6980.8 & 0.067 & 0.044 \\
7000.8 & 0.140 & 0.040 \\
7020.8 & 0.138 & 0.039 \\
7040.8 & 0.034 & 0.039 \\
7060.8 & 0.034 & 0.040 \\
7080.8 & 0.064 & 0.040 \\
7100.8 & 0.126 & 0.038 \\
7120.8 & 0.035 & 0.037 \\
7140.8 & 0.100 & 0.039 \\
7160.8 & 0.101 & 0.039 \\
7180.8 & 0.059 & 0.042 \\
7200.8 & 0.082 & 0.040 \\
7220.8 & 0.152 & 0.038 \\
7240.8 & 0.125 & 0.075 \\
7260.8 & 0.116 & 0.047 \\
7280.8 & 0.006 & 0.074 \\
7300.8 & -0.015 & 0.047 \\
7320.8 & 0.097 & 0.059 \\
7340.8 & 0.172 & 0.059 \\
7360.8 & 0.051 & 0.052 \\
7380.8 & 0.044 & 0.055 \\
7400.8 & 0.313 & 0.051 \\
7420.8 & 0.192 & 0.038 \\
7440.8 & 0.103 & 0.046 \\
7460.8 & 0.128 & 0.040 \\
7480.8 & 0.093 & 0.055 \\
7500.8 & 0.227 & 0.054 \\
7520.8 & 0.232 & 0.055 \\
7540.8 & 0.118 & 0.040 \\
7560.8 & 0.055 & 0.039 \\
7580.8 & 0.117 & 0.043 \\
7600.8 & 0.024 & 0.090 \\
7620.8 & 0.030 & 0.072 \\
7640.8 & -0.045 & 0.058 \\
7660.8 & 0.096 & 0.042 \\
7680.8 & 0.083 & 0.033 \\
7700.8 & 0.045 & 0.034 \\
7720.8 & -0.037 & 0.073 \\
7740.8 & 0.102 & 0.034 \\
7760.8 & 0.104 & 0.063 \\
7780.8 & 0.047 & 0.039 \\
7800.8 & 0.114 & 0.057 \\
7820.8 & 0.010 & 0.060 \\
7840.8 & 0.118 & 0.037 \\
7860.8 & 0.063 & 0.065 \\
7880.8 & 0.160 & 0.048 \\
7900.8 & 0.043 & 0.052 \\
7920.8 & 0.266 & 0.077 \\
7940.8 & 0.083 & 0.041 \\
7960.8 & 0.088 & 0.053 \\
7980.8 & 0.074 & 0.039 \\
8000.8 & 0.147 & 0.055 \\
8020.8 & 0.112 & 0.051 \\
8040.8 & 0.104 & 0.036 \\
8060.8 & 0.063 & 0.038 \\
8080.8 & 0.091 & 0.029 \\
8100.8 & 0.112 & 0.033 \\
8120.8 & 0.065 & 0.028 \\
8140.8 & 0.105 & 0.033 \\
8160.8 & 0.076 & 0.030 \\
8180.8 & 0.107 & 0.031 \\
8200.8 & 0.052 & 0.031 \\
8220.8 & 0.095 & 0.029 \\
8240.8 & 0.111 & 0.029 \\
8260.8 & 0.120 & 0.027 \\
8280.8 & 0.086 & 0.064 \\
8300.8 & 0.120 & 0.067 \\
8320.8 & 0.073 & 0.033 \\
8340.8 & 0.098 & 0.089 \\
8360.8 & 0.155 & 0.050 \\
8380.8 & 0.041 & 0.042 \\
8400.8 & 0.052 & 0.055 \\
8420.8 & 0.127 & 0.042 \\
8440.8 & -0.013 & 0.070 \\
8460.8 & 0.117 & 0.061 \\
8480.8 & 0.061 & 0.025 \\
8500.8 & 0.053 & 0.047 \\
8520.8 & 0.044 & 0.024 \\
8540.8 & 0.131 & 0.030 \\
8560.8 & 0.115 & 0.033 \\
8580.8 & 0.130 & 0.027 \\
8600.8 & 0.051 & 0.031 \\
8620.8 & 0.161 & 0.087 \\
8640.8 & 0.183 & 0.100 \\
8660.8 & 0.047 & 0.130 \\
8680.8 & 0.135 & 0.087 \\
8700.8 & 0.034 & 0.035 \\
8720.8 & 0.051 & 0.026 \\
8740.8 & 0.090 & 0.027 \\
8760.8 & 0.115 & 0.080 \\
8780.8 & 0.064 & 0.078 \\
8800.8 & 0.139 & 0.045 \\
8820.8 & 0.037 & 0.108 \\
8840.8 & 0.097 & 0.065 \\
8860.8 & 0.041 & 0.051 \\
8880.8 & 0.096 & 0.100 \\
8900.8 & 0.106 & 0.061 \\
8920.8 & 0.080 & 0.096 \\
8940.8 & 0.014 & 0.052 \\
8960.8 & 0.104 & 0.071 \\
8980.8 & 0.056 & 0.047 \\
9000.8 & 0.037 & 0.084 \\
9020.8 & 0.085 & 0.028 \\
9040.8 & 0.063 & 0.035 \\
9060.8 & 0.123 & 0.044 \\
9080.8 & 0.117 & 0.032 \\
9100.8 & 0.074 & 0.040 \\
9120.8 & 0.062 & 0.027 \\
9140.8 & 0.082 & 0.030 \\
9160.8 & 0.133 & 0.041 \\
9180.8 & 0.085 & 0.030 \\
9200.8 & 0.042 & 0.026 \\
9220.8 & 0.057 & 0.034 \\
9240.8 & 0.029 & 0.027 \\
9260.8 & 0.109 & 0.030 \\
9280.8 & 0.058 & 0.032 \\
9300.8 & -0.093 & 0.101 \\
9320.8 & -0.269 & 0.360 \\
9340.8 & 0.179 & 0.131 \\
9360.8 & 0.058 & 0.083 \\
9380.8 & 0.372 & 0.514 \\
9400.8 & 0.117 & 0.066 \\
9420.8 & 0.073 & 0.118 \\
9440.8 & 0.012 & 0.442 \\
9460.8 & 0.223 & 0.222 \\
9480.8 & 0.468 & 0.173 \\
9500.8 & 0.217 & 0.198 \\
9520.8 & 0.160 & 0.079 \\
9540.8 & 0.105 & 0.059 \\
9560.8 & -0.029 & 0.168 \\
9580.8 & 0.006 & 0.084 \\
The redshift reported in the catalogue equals 0.127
